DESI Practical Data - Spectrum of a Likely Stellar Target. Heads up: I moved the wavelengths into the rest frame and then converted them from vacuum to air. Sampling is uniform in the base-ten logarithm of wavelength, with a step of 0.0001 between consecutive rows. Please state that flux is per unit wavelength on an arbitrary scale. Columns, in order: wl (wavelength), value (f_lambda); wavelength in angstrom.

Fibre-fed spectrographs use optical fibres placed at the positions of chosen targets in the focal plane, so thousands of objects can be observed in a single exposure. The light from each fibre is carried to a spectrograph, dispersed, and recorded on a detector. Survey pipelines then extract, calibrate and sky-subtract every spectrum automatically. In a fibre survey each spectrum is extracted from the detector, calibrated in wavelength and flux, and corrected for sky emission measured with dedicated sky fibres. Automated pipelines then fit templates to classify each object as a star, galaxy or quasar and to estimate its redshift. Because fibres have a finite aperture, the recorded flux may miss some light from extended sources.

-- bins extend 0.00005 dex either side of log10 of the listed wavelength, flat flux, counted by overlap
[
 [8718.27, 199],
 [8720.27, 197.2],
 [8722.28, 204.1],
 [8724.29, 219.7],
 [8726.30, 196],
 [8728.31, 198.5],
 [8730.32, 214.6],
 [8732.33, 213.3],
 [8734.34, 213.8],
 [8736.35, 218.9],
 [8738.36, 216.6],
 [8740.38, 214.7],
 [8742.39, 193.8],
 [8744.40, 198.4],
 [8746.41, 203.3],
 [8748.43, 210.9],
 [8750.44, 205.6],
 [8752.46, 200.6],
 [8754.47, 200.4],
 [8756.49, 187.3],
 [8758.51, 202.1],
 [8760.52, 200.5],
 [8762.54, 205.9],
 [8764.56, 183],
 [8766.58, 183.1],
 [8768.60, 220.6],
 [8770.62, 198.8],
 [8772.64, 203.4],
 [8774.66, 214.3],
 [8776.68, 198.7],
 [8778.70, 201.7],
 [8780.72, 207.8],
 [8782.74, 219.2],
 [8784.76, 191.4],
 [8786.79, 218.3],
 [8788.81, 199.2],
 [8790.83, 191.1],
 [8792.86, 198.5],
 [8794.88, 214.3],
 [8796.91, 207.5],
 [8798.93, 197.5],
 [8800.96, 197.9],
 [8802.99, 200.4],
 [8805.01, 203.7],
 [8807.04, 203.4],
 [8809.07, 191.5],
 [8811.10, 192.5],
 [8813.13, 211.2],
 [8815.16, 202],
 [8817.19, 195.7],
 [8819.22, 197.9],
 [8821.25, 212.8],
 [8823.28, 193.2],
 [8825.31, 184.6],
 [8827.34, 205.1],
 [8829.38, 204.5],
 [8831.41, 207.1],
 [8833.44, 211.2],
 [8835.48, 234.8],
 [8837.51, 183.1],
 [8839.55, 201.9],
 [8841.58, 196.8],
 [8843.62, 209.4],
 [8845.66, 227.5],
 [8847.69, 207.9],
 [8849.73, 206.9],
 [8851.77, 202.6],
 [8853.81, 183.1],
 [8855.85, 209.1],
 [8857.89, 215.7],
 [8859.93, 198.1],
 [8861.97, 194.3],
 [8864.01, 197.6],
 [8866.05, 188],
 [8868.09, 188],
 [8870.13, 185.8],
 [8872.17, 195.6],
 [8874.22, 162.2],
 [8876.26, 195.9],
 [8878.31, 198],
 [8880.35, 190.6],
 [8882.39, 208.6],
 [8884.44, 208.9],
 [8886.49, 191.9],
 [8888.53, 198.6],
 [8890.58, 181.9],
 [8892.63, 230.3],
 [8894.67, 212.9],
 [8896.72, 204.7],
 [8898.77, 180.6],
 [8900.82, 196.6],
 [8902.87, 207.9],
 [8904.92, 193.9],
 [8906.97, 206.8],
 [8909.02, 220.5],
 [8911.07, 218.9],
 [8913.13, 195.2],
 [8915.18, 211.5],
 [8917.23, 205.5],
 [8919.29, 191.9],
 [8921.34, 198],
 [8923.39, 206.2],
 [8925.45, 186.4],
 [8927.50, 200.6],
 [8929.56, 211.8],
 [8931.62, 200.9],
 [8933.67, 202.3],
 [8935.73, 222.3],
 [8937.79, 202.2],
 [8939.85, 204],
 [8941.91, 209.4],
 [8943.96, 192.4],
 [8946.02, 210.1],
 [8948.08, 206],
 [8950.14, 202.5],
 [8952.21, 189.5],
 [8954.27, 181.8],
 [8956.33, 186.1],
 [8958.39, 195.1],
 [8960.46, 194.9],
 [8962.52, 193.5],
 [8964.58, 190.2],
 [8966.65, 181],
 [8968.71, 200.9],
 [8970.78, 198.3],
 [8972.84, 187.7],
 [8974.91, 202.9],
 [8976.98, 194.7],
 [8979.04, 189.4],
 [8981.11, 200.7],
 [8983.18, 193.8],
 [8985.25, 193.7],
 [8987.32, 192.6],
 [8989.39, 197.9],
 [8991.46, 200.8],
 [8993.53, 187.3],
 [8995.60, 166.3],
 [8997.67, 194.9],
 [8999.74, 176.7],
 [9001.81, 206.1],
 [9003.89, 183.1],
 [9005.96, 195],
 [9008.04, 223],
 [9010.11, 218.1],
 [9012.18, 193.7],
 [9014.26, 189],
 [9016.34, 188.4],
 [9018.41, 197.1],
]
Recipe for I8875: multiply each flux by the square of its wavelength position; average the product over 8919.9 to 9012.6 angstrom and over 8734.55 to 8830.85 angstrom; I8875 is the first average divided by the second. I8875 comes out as 1.01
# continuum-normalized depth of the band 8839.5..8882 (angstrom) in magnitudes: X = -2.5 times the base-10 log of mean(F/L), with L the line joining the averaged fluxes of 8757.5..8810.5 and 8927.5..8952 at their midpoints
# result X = 0.030 mag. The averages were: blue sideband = 202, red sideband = 205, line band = 198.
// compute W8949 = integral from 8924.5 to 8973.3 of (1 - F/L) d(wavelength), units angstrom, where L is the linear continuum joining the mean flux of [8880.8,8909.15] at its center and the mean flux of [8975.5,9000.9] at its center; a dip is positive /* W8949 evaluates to -0.5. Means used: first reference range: 202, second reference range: 191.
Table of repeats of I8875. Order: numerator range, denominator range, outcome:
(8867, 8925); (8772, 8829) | 1.01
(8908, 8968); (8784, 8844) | 1.02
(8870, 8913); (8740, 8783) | 1.02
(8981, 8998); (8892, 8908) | 0.96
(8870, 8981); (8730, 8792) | 1.01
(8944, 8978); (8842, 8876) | 1.00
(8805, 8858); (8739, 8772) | 1.03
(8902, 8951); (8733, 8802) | 1.04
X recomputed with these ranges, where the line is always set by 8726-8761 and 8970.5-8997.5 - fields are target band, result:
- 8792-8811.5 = 0.006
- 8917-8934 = -0.024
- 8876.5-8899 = -0.019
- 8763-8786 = 0.007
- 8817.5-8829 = 0.012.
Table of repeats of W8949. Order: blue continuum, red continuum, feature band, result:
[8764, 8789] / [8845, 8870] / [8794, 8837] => -0.18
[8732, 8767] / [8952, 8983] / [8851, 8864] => -0.16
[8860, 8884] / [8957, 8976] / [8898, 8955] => -2.72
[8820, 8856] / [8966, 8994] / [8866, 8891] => 1.16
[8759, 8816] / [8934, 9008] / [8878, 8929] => -1.08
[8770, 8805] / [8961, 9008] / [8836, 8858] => -0.42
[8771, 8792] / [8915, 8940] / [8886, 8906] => 0.31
